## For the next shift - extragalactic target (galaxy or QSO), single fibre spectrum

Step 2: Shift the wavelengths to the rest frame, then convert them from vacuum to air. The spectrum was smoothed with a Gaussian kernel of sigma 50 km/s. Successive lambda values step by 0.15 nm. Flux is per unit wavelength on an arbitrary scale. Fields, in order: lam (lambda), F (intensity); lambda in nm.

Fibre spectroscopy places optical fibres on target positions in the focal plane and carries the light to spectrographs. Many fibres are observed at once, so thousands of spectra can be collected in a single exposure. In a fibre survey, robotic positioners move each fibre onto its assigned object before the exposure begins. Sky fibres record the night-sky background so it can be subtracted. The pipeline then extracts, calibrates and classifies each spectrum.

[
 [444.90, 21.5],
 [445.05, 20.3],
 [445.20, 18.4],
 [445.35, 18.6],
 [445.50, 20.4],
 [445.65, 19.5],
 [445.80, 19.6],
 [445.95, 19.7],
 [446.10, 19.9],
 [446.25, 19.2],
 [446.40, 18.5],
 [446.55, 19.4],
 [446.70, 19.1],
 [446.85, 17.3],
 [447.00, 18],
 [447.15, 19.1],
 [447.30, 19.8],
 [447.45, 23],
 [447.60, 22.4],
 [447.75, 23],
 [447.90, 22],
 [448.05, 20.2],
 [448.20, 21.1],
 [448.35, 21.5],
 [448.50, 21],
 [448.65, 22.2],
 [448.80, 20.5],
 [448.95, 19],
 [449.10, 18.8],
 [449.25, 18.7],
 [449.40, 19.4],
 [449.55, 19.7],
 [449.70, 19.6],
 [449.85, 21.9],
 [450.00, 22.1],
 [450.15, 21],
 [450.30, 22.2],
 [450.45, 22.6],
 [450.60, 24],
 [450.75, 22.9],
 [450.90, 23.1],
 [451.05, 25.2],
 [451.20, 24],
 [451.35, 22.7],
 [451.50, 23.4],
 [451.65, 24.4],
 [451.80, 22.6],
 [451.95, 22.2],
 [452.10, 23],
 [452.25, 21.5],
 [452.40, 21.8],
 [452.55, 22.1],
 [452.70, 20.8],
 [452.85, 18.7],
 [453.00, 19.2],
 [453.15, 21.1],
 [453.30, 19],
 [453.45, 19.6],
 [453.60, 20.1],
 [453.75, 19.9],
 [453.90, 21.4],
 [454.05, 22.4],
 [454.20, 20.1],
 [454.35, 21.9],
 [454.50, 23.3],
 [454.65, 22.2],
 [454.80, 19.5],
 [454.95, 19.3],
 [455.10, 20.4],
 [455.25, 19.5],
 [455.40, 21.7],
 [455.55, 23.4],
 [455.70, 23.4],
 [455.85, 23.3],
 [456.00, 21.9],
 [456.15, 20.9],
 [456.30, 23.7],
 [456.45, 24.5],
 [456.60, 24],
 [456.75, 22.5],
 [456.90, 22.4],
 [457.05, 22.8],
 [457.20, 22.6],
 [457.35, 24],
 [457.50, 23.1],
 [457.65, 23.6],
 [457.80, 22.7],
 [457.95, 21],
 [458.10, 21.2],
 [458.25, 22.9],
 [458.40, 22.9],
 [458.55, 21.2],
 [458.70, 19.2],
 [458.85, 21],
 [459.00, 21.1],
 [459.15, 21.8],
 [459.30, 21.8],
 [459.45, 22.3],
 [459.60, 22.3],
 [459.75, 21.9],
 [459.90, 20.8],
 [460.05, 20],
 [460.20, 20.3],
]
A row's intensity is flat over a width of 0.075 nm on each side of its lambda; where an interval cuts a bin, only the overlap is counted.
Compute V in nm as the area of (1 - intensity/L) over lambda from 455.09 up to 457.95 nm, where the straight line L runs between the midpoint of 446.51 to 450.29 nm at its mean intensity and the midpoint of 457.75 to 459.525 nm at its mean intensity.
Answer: -0.177 nm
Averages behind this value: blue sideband 20.4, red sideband 21.6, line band 22.7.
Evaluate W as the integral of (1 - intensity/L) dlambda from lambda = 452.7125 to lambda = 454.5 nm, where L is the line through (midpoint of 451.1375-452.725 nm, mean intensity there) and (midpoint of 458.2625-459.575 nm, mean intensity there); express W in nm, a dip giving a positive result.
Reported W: 0.15 nm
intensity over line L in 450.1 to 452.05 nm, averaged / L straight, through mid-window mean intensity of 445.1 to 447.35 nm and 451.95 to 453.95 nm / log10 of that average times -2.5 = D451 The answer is -0.14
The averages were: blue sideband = 19.1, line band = 23.1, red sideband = 20.7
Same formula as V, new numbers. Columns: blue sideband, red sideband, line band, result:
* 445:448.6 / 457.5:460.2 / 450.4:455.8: -0.22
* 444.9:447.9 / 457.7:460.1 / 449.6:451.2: -0.16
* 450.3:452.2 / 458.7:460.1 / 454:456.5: 0.06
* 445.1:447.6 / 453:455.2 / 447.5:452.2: -0.43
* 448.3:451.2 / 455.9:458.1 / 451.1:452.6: -0.07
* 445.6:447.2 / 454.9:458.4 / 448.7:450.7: -0.06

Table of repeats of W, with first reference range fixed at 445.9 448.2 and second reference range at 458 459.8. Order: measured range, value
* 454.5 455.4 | 0.02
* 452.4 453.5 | 0.03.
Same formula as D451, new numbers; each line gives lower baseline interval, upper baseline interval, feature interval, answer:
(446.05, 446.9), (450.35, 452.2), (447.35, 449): -0.05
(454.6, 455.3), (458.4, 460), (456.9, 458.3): -0.09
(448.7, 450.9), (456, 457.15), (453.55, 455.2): 0.07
